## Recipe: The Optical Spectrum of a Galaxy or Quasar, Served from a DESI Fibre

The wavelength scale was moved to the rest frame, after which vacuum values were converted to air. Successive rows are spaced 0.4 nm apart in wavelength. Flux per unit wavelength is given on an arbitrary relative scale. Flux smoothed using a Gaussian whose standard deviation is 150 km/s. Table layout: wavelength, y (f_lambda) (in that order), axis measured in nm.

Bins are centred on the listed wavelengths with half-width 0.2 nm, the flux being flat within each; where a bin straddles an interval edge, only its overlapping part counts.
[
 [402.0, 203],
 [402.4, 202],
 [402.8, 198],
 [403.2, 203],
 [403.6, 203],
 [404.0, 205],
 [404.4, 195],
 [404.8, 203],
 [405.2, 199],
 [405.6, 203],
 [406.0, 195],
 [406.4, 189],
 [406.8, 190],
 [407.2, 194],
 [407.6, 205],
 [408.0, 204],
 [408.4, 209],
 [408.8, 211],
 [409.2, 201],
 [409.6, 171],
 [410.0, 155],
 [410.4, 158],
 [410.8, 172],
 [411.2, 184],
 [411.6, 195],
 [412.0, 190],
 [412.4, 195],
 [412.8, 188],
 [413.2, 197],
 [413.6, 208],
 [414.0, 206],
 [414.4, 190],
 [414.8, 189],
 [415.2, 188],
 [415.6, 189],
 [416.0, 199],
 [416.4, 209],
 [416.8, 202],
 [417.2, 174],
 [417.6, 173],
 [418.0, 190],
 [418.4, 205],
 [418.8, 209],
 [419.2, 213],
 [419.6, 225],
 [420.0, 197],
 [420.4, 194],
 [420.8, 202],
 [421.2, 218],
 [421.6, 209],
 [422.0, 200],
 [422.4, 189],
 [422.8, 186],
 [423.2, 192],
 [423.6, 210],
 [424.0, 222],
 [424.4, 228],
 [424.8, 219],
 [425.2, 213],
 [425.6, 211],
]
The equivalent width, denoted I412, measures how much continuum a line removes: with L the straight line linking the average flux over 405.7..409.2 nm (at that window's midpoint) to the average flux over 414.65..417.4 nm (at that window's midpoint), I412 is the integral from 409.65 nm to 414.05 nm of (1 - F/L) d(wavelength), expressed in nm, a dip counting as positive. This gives 0.251 nm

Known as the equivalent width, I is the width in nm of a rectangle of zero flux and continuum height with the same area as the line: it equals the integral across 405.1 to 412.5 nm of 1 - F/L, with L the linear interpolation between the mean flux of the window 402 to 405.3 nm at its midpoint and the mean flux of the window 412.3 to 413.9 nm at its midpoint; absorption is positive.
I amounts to 0.33 nm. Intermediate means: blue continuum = 201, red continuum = 198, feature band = 190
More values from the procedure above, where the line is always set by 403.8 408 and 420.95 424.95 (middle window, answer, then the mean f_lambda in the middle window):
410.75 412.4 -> 0.11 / 188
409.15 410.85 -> 0.27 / 169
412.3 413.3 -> 0.04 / 193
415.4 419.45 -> 0.15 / 197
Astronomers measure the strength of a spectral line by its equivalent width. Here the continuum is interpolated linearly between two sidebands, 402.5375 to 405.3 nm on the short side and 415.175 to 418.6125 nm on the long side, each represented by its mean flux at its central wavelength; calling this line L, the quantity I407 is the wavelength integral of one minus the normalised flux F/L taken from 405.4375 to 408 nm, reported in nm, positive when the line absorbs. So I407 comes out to 0.03 nm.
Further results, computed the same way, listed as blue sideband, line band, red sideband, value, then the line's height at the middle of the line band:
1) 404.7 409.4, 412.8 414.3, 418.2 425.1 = 0.02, 203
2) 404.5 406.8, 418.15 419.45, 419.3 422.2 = -0.02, 205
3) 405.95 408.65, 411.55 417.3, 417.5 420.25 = 0.17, 201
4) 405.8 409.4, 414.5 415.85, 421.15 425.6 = 0.10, 204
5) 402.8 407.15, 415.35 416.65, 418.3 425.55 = 0.04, 204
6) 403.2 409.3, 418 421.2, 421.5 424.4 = -0.06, 202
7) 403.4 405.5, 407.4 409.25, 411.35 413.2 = -0.09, 197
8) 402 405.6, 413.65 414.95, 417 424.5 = 0.03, 201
